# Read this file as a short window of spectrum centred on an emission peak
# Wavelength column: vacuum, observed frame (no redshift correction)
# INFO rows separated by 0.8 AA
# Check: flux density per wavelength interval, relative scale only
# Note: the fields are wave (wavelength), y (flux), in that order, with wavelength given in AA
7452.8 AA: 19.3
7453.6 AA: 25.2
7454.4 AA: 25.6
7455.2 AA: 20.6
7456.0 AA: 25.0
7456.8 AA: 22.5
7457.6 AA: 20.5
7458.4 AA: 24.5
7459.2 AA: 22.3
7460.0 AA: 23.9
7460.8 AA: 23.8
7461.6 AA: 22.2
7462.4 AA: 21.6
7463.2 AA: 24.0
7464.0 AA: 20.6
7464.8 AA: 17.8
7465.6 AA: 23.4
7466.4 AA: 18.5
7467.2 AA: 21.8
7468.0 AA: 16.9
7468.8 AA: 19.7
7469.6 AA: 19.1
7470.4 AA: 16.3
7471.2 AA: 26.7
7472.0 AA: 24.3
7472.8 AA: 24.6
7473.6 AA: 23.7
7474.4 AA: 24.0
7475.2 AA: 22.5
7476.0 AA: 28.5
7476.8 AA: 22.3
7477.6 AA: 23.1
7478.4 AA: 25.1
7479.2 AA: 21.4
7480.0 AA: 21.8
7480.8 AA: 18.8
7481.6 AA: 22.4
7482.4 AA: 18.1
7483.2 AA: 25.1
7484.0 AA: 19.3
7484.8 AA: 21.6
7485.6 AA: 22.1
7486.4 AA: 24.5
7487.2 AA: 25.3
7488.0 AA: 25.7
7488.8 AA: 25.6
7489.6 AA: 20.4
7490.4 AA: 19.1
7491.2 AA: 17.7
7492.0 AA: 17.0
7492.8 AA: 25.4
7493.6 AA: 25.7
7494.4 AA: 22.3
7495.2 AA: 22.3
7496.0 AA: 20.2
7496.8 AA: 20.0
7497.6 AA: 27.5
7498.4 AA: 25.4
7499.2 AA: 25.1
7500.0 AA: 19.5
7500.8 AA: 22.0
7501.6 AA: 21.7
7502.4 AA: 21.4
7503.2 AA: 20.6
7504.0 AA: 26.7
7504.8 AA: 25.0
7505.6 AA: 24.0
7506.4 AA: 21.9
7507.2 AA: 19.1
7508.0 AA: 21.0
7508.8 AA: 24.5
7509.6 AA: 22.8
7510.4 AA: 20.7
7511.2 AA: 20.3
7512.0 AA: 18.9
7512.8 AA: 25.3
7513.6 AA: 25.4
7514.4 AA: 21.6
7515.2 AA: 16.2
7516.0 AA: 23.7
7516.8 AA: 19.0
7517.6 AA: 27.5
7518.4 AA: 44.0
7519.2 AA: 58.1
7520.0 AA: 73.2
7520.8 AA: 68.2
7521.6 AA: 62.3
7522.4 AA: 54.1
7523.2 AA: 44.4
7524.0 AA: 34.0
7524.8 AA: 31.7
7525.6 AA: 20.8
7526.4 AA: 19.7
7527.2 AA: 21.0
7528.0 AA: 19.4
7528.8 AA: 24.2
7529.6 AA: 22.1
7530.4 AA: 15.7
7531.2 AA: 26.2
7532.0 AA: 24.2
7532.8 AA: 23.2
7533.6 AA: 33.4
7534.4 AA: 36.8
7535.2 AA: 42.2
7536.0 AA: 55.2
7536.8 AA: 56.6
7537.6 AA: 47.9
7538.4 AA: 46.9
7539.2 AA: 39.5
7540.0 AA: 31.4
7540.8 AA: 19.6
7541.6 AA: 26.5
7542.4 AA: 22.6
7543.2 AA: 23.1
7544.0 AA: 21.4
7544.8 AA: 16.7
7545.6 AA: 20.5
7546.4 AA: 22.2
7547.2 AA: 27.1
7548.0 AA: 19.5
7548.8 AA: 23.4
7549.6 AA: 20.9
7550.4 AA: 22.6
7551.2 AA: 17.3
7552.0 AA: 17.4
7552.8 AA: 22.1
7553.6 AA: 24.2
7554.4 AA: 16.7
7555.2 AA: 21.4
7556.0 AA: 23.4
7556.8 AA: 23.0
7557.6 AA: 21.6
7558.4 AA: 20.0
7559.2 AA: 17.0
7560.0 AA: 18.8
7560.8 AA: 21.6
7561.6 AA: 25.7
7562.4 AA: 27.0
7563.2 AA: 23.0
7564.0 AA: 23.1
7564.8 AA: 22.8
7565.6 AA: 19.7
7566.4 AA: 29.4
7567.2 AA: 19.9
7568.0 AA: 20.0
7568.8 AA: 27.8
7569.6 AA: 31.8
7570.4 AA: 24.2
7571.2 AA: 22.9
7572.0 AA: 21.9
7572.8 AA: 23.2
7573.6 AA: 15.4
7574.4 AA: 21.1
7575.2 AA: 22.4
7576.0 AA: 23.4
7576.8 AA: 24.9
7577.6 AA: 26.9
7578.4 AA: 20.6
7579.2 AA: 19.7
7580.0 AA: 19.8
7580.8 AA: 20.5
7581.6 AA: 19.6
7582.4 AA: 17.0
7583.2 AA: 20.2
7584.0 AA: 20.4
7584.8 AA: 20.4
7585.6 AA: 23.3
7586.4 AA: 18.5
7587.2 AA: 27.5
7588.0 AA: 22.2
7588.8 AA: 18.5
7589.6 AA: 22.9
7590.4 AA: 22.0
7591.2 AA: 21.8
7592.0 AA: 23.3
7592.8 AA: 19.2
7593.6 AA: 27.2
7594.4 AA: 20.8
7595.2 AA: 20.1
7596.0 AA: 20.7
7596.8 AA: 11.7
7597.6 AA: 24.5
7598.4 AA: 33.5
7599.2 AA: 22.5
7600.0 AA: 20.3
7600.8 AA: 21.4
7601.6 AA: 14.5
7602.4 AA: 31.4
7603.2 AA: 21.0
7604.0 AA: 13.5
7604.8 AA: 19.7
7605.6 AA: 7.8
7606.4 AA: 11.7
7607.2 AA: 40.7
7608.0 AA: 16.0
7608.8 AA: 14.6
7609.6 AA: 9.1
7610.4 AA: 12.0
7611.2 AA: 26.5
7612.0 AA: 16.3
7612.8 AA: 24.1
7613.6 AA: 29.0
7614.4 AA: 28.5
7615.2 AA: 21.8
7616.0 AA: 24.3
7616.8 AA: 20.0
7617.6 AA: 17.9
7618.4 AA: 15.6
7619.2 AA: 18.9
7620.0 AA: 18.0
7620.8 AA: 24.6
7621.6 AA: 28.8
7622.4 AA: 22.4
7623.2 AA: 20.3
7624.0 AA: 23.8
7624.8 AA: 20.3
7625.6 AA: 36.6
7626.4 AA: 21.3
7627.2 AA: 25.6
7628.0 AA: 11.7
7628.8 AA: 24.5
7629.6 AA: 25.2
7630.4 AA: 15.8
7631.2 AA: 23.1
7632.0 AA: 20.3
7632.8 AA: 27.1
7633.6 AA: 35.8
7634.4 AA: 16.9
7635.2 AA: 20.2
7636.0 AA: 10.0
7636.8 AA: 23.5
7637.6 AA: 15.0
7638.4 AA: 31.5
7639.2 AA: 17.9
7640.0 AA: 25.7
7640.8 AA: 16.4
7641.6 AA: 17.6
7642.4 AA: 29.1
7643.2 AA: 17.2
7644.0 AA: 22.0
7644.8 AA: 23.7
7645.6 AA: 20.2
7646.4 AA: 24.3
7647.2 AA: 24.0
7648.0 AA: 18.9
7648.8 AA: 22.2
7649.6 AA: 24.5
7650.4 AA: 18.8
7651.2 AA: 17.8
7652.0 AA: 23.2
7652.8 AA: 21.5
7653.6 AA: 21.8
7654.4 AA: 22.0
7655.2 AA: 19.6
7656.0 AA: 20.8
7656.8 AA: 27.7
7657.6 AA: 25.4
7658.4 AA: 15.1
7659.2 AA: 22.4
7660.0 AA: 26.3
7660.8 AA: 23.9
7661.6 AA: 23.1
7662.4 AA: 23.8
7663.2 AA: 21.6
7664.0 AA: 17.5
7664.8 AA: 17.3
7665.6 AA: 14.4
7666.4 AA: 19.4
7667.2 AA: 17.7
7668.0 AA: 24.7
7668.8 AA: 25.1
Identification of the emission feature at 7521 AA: [S II]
